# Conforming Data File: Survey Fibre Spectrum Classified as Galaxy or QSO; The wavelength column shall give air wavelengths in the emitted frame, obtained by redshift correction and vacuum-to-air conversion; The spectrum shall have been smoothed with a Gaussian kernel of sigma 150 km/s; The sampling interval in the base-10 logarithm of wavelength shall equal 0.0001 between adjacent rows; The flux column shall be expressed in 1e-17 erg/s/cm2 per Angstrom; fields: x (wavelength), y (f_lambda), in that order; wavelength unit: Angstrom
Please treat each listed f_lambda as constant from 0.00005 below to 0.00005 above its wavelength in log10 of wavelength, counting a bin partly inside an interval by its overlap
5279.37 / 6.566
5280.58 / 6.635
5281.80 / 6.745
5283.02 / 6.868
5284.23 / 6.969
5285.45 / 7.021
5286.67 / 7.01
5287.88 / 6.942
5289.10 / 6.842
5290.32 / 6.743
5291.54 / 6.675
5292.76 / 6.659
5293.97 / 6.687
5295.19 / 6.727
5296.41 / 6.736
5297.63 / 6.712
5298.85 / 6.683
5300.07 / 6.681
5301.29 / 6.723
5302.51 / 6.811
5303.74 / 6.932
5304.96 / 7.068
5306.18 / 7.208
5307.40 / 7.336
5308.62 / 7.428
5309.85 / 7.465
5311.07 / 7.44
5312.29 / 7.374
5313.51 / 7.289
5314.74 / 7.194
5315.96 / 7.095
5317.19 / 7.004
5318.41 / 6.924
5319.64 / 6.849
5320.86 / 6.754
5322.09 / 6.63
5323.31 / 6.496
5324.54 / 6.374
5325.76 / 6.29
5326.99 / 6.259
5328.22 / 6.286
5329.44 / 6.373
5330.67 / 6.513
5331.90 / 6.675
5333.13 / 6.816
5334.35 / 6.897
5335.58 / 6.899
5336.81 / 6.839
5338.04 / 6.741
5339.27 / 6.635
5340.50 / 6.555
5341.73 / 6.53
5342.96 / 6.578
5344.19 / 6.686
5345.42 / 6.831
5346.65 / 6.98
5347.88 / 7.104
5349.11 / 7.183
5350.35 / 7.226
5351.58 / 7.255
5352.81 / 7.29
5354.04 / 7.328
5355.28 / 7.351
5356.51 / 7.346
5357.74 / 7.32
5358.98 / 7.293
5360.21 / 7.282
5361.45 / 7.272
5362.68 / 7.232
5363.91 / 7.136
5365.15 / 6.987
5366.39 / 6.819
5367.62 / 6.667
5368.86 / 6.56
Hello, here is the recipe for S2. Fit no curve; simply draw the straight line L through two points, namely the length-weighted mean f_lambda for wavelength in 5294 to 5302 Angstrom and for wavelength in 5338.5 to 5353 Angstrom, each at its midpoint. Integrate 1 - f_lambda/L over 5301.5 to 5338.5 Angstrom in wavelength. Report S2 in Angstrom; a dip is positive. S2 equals -0.4 Angstrom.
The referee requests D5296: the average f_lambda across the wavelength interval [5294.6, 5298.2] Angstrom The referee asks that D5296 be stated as 6.72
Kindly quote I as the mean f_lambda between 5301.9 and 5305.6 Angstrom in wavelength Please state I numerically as 6.93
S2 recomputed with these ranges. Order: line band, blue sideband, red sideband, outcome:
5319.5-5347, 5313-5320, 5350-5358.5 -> 2.08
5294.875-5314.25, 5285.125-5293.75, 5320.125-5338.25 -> -0.88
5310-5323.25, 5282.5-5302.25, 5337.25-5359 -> -0.31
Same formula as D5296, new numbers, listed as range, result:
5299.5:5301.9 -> 6.71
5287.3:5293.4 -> 6.77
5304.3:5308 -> 7.21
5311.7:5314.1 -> 7.34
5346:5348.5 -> 7.05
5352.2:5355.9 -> 7.32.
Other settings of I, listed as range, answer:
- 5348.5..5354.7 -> 7.25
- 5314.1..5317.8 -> 7.09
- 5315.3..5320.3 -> 6.97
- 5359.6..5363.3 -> 7.27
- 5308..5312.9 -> 7.43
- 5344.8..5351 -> 7.06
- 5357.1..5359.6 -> 7.31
